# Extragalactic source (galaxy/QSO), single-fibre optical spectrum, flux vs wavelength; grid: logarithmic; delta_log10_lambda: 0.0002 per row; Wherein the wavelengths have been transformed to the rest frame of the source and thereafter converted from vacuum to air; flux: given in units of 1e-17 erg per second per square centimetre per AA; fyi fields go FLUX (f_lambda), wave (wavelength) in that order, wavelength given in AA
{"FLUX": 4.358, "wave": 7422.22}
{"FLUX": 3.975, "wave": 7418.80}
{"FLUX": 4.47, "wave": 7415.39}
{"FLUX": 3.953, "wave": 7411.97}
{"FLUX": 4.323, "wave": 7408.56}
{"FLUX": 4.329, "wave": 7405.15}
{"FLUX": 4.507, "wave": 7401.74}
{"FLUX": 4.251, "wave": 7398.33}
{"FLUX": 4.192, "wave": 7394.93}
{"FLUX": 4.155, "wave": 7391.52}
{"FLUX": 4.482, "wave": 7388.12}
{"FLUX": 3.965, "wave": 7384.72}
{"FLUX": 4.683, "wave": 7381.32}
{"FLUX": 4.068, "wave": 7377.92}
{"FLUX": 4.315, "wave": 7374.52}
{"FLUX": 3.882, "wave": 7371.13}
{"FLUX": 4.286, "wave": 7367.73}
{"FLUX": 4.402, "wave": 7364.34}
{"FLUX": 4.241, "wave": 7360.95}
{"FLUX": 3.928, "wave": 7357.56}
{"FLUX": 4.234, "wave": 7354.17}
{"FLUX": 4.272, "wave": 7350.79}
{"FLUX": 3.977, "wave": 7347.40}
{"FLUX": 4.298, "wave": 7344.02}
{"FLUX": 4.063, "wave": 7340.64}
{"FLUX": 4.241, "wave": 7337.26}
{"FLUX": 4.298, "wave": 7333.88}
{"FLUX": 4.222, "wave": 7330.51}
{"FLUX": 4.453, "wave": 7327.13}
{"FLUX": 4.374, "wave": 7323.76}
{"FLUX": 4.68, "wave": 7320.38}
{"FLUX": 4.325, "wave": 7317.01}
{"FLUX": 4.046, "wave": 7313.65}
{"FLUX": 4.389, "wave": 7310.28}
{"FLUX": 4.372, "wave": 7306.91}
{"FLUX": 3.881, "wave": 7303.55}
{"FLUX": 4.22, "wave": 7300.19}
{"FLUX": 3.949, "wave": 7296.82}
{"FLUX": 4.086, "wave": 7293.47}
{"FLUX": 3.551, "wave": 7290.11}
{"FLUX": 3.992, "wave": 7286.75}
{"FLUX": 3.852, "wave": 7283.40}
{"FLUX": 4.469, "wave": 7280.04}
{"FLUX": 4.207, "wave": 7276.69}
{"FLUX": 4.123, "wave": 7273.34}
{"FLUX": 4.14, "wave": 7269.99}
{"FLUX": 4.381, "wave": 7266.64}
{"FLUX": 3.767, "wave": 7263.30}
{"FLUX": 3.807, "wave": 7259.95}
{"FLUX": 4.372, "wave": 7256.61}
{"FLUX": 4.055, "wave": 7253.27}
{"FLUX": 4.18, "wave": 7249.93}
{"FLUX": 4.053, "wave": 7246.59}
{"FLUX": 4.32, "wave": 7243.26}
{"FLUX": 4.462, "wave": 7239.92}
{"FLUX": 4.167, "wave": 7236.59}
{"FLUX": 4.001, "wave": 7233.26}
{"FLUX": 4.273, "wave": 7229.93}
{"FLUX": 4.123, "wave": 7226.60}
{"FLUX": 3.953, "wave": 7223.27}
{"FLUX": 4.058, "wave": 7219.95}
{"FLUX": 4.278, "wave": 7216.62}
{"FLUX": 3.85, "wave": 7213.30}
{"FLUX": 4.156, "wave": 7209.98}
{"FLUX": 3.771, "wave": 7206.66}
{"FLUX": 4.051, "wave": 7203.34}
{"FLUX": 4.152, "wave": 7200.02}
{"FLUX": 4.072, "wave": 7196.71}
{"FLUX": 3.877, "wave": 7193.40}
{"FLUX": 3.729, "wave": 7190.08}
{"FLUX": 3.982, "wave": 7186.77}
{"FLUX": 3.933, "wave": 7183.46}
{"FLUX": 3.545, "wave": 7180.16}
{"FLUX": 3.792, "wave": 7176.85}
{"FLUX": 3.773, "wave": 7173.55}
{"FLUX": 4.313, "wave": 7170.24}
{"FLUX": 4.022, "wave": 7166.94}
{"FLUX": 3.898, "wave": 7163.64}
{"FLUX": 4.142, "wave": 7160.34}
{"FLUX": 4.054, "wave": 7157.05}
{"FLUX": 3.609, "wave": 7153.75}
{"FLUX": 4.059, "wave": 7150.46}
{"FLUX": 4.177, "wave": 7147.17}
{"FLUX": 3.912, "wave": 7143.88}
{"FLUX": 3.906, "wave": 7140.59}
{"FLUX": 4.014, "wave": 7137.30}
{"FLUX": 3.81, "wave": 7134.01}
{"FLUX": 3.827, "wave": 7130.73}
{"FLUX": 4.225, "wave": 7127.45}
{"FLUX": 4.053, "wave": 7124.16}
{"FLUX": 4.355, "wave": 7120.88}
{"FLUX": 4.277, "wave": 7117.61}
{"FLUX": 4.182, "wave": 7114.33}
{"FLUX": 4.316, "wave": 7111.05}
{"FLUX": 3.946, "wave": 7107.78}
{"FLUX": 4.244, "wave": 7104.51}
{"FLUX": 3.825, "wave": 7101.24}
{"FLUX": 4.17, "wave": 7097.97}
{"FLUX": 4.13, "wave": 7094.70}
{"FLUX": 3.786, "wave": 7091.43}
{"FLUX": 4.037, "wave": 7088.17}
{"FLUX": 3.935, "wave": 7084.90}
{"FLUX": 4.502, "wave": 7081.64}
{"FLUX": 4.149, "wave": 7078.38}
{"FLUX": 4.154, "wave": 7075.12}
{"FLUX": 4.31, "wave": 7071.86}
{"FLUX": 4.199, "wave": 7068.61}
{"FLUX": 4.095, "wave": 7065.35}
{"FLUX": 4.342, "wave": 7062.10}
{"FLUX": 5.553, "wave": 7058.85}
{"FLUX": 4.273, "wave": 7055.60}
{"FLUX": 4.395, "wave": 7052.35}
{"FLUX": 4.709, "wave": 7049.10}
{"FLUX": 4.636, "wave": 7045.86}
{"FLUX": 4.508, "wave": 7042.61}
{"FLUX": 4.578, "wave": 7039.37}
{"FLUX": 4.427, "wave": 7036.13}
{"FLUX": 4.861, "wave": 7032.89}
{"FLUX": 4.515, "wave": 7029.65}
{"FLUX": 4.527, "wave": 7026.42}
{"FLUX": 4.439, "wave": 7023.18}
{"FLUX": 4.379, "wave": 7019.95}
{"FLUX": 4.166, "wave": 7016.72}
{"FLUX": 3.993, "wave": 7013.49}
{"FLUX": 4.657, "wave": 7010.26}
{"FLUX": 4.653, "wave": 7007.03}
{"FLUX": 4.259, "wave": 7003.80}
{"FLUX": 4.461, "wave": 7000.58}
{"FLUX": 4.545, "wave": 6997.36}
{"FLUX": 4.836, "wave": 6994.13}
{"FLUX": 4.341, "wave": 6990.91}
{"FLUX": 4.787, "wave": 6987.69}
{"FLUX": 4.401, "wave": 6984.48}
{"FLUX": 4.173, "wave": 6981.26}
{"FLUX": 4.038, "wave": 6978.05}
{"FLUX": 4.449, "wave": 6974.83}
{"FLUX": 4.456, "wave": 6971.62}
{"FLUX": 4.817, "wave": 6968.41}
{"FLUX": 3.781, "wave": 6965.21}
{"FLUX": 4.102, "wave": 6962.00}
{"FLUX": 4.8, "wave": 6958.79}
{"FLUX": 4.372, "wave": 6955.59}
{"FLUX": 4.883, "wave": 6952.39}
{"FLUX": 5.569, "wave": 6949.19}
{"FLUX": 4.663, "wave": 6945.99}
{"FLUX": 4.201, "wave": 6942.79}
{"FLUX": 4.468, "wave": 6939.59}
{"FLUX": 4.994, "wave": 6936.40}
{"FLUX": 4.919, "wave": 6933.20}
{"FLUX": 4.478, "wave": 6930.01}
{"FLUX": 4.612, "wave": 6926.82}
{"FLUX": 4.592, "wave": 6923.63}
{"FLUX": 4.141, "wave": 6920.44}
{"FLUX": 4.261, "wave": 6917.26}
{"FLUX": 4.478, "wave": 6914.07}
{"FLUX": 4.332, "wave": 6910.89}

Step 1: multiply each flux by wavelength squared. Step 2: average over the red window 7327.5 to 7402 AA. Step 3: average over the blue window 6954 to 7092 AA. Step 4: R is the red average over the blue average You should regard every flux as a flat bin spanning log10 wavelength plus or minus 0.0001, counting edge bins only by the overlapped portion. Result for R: 1.05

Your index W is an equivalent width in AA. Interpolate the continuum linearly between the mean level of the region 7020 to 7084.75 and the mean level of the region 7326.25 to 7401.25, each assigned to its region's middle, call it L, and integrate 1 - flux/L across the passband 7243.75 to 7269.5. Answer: 1.2 AA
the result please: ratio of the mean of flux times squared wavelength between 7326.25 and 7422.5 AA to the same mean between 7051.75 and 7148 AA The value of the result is 1.10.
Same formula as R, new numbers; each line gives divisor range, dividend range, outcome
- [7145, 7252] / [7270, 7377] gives 1.07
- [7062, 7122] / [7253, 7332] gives 1.06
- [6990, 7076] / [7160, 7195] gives 0.91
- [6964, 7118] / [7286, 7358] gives 1.04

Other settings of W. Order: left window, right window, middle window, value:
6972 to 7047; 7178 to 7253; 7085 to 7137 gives 2.2 AA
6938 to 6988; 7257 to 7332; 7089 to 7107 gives 1.3 AA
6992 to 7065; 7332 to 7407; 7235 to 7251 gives 0.4 AA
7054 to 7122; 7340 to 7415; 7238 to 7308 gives 2.0 AA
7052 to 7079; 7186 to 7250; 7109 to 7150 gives 1.7 AA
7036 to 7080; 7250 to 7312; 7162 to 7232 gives 4.1 AA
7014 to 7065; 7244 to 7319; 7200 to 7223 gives 1.1 AA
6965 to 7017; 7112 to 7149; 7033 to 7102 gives -1.7 AA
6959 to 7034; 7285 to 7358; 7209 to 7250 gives 1.0 AA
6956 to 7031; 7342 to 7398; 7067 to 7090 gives 1.0 AA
